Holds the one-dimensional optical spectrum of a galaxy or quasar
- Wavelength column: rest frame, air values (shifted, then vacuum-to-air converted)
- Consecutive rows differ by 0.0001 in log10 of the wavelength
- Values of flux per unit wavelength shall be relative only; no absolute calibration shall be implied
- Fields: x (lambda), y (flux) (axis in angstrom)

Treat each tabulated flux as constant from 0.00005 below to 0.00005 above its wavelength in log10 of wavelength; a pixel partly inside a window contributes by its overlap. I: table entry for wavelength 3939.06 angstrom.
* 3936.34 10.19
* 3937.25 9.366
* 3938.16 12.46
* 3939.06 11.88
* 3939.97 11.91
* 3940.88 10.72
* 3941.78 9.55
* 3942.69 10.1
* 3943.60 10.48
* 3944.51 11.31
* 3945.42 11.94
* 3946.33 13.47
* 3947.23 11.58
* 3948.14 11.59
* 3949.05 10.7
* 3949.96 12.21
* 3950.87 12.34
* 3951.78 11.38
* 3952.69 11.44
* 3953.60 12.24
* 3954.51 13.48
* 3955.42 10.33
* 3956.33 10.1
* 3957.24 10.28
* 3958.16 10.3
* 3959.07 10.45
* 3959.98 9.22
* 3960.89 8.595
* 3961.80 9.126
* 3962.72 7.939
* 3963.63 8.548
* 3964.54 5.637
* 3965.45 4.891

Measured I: 11.88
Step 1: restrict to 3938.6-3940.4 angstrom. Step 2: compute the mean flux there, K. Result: 11.9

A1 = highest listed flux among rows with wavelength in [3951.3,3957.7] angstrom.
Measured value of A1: 13.48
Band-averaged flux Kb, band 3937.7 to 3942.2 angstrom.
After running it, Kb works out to 11.3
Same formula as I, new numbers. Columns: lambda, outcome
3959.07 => 10.45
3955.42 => 10.33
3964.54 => 5.637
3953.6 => 12.24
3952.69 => 11.44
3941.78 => 9.55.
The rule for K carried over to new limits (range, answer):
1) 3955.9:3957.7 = 10.2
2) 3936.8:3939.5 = 11.2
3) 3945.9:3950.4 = 11.9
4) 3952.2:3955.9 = 11.9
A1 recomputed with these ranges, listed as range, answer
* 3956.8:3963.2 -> 10.45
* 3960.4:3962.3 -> 9.126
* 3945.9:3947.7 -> 13.47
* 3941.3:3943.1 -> 10.1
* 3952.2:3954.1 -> 12.24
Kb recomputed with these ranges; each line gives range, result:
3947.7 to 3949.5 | 11.1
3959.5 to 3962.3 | 8.97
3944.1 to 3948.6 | 12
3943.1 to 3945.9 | 11.2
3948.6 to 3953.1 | 11.6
